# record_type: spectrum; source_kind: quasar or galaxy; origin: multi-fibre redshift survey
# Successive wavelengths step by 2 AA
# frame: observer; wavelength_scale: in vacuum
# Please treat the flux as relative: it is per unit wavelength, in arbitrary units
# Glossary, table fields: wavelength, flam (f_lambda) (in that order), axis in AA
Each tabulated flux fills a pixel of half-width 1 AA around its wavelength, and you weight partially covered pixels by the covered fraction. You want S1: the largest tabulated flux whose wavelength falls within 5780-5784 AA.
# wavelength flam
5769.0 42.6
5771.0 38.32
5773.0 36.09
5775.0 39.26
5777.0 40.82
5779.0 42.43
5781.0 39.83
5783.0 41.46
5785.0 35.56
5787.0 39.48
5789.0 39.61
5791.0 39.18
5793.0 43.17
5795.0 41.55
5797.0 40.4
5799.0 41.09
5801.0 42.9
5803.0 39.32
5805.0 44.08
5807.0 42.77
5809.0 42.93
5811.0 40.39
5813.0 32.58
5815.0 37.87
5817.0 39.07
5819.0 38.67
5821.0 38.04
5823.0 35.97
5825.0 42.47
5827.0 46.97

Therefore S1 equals 41.46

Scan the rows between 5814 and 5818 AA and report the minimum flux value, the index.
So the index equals 37.87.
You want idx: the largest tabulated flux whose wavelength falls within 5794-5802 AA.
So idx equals 42.9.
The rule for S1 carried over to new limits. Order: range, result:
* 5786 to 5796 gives 43.17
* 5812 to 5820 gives 39.07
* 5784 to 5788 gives 39.48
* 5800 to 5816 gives 44.08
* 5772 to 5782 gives 42.43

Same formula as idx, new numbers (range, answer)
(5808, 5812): 42.93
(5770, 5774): 38.32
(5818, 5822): 38.67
